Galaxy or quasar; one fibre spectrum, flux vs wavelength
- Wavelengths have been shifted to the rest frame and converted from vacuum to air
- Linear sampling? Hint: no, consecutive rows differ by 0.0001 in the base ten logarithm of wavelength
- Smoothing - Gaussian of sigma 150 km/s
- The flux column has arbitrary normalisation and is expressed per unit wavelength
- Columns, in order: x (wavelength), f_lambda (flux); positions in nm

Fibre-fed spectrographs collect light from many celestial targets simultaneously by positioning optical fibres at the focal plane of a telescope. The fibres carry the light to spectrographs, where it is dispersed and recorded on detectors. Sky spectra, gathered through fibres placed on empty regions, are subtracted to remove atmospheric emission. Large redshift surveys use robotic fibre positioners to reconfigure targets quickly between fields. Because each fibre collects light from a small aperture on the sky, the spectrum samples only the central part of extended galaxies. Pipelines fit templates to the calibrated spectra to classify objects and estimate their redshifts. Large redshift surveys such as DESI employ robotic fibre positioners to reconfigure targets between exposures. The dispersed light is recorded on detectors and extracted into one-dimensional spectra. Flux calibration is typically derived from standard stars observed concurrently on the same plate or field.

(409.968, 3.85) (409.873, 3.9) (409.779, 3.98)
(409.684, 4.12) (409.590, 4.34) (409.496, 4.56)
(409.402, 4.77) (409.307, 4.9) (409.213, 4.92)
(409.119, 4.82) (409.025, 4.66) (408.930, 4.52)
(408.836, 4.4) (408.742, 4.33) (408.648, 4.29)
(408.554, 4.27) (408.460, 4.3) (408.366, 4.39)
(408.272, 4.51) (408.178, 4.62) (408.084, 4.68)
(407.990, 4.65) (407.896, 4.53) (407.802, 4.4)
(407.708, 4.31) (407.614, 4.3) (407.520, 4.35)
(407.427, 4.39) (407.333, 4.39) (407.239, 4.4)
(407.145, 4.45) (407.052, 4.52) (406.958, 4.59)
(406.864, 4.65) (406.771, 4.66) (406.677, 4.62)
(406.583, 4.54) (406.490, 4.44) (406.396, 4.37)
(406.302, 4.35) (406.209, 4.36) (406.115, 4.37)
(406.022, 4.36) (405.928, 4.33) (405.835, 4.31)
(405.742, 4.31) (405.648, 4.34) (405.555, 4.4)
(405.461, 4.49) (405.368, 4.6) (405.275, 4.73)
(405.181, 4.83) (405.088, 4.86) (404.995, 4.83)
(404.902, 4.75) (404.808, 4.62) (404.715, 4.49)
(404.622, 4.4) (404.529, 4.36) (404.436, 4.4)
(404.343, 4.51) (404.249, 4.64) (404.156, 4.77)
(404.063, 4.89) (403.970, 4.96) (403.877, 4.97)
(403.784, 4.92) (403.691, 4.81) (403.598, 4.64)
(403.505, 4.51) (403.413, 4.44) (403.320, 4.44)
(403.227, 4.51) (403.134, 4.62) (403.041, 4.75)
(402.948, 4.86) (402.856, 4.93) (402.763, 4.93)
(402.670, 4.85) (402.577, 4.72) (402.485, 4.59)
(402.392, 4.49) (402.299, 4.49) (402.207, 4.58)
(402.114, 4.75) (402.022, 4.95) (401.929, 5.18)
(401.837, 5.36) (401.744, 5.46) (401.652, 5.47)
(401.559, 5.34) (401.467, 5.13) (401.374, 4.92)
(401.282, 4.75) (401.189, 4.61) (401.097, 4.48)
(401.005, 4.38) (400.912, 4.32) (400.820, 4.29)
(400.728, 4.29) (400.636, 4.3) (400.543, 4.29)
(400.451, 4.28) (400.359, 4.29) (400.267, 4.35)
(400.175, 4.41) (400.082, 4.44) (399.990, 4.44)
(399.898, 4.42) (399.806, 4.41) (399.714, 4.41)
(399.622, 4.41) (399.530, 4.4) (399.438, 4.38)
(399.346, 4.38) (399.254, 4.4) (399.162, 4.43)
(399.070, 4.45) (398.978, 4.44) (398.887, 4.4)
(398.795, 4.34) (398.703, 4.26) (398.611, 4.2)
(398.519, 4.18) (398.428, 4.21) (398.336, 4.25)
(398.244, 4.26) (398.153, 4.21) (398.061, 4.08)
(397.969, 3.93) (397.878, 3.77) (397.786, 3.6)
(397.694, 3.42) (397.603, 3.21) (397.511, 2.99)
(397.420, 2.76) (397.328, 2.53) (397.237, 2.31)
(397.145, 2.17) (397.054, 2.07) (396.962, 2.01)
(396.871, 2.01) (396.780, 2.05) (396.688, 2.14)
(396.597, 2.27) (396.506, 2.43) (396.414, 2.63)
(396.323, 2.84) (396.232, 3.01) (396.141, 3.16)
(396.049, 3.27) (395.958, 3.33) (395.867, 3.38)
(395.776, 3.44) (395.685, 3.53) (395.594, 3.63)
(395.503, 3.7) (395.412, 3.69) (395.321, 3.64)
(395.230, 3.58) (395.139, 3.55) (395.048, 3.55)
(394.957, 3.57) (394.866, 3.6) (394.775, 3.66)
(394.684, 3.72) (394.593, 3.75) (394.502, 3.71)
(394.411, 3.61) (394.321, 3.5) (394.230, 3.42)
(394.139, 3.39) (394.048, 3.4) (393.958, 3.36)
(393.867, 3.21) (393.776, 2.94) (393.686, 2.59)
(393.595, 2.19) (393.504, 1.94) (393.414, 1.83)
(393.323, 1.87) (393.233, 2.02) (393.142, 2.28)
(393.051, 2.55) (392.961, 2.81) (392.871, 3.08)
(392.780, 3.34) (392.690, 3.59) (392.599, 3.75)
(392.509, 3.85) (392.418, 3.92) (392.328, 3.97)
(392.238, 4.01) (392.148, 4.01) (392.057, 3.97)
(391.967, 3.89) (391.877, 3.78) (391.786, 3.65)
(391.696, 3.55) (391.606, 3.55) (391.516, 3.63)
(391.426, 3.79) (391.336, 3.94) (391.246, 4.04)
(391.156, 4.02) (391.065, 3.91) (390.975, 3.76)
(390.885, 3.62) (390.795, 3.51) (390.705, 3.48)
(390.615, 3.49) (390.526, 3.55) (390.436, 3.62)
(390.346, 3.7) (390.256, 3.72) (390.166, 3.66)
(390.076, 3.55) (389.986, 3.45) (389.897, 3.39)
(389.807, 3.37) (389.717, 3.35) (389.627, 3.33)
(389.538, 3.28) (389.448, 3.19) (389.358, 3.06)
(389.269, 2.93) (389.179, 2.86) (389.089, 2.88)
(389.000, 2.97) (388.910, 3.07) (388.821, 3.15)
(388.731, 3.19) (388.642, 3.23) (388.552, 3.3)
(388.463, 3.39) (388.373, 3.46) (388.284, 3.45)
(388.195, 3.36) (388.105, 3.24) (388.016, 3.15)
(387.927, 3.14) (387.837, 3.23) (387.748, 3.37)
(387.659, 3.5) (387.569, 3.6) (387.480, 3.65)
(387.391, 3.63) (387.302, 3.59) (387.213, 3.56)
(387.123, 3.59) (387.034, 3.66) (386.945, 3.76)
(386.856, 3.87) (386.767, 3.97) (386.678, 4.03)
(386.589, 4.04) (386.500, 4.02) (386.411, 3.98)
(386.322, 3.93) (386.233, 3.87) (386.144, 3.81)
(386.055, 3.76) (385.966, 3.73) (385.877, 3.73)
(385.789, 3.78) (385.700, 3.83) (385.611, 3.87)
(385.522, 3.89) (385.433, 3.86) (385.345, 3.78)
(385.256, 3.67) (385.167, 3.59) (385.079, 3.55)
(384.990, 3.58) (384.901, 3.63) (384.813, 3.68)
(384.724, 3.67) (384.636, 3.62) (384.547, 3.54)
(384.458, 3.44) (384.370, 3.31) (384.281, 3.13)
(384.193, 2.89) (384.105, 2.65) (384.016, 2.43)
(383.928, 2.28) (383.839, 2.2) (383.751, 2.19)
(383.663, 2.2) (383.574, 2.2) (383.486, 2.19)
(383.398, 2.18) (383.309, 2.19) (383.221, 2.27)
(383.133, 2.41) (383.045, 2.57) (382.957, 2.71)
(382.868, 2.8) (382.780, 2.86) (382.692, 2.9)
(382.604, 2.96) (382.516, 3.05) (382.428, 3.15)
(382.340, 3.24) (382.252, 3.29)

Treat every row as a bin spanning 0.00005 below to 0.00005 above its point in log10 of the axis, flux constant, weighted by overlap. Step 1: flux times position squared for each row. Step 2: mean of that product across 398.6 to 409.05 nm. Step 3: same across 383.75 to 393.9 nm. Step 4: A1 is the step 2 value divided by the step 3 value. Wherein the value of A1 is 1.4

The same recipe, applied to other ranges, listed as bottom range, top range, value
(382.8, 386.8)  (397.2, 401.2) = 1.36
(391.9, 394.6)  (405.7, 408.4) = 1.50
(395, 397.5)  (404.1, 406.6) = 1.62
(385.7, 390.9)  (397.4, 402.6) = 1.33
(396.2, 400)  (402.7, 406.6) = 1.33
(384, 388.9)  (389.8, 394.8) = 0.99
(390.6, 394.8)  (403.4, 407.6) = 1.44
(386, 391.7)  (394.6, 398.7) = 0.97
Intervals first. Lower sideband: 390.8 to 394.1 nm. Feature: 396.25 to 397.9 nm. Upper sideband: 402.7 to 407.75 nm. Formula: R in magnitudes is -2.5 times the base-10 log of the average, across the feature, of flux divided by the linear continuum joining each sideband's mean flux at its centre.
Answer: 0.401 mag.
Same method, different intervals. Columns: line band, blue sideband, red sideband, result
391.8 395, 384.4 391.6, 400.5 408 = 0.197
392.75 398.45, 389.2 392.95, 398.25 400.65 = 0.277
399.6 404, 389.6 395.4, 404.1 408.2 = -0.125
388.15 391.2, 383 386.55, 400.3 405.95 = 0.071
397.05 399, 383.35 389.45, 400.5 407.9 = 0.152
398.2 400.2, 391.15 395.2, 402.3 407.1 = -0.091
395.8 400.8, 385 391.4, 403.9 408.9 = 0.122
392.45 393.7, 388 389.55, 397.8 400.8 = 0.317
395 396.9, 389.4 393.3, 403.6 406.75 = 0.240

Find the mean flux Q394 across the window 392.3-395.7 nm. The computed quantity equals 3.24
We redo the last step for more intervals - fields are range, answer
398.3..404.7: 4.59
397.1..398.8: 3.6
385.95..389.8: 3.46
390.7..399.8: 3.45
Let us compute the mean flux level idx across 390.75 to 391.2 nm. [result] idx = 3.76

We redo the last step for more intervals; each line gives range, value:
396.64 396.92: 2.07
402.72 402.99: 4.92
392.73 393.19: 2.82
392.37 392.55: 3.88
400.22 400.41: 4.33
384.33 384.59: 3.43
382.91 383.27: 2.49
